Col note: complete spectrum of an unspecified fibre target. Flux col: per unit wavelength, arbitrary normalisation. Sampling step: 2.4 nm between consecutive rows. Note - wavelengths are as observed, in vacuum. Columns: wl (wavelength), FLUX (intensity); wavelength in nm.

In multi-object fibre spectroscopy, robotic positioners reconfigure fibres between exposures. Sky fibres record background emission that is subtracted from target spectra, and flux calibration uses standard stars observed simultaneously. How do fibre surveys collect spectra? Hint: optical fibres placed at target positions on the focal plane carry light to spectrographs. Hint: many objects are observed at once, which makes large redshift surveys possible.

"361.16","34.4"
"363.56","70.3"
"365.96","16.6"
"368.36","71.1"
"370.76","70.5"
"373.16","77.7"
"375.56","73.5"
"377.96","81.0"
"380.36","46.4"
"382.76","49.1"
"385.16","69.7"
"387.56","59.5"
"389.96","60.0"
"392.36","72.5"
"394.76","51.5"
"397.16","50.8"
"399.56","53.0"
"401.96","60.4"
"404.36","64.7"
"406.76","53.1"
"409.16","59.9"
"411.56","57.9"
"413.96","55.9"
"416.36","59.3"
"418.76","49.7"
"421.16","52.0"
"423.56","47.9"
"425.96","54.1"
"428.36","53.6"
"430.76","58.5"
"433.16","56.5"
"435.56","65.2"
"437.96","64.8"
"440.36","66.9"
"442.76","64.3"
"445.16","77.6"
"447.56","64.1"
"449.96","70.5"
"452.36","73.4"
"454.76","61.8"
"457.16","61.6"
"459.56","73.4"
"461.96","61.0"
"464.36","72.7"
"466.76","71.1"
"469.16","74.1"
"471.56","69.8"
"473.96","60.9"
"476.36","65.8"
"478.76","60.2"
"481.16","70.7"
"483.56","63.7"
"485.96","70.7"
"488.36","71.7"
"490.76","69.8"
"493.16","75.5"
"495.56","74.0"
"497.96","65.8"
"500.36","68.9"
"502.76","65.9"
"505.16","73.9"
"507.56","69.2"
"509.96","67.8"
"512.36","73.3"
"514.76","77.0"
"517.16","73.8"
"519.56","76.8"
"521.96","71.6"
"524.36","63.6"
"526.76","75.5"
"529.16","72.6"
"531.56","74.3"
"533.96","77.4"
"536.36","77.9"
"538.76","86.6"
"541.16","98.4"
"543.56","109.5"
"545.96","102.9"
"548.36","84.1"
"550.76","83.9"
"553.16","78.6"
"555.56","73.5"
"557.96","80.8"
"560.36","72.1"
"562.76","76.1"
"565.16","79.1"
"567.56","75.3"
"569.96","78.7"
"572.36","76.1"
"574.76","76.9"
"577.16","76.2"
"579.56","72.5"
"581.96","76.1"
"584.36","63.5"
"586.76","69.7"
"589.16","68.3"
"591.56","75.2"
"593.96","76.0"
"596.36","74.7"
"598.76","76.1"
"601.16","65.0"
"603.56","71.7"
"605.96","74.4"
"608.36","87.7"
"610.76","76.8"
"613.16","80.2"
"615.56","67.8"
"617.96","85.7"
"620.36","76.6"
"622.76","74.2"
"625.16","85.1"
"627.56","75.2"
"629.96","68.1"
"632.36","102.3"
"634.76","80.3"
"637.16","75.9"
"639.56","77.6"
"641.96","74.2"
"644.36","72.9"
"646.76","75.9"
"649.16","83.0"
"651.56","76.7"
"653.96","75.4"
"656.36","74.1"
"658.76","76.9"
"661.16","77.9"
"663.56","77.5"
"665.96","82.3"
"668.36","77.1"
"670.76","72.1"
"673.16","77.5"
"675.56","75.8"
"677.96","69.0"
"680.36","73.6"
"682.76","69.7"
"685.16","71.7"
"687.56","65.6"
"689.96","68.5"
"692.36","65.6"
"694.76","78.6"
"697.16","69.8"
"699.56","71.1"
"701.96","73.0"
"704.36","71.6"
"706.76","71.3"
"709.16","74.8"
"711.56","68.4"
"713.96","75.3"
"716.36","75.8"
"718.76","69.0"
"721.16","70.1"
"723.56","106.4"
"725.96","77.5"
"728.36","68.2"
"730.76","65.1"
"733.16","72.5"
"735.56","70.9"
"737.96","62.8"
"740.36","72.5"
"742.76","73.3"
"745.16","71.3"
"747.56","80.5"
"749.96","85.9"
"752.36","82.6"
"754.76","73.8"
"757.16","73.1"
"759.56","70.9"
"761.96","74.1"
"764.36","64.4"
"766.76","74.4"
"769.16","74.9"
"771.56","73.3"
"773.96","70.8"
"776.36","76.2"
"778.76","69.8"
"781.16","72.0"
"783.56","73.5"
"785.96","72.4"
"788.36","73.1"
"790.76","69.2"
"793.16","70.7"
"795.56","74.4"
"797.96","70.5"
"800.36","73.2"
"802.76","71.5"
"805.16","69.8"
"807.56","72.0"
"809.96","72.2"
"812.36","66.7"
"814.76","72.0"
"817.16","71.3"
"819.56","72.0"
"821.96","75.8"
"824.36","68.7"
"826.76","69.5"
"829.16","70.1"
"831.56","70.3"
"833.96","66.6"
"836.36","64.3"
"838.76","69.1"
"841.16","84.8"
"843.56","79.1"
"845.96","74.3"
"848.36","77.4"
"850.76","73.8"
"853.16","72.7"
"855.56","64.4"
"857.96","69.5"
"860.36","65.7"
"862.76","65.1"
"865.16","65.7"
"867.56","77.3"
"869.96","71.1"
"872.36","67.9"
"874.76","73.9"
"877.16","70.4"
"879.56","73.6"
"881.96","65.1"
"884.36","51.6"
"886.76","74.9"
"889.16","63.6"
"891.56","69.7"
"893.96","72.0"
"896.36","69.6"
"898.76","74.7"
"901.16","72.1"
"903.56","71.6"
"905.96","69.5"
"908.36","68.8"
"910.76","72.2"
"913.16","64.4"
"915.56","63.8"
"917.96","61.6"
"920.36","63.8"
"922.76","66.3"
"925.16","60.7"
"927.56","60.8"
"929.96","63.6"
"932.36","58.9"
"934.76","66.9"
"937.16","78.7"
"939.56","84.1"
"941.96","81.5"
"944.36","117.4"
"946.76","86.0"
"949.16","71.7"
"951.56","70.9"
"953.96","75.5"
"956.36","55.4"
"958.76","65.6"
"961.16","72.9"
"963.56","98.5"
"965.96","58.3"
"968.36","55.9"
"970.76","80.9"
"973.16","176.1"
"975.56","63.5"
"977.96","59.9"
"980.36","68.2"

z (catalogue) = 0.942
